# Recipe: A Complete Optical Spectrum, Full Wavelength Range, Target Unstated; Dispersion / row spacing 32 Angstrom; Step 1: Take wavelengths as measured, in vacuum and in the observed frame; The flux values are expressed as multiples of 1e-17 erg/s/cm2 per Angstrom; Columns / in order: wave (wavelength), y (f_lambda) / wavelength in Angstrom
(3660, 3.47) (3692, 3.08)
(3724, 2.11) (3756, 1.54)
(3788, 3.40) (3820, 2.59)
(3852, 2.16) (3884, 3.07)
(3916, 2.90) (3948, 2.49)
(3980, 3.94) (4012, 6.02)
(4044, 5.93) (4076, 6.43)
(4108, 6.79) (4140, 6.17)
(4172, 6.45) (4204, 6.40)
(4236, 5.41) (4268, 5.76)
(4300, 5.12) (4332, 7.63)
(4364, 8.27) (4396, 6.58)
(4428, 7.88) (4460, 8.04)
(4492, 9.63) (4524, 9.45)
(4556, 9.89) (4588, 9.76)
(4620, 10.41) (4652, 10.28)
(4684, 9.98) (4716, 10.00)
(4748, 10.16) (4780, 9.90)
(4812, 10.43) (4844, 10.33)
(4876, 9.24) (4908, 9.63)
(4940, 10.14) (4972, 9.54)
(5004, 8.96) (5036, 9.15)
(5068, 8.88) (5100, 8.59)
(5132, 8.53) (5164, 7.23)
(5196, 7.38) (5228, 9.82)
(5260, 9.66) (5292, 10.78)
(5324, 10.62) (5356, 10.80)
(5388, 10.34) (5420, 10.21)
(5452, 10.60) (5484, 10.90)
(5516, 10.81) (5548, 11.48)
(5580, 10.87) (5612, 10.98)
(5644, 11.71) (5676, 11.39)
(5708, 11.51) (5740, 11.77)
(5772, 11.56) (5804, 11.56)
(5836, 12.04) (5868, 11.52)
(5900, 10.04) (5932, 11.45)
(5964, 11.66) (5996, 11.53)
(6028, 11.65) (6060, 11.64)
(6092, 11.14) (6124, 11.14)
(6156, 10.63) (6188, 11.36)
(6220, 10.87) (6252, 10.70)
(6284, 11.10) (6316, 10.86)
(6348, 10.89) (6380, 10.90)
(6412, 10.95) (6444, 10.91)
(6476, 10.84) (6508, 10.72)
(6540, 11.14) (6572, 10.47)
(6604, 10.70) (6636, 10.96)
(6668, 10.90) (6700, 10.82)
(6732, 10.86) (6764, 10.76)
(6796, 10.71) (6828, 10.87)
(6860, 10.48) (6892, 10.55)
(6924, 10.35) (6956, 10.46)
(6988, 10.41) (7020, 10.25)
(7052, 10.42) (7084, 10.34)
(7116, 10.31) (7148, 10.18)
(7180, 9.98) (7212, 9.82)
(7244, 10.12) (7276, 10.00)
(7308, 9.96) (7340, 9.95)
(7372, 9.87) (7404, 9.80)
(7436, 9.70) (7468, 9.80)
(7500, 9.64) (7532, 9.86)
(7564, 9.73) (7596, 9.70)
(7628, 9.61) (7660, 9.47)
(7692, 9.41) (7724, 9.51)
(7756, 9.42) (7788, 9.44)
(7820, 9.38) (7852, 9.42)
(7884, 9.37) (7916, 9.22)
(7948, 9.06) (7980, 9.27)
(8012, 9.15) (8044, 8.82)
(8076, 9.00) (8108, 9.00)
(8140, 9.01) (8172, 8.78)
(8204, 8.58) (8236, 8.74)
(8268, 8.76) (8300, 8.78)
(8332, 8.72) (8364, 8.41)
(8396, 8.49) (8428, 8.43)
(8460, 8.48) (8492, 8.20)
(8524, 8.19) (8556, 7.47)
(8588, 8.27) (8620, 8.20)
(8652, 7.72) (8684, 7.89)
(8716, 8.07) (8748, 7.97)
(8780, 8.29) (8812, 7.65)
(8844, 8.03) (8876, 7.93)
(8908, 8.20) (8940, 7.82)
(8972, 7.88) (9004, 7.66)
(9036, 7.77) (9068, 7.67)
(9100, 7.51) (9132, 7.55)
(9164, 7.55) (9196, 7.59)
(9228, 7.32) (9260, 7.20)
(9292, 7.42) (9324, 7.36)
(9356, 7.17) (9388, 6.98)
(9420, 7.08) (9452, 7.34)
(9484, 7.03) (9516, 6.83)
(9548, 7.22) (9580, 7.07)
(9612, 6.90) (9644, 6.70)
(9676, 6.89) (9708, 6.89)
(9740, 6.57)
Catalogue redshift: 0.00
